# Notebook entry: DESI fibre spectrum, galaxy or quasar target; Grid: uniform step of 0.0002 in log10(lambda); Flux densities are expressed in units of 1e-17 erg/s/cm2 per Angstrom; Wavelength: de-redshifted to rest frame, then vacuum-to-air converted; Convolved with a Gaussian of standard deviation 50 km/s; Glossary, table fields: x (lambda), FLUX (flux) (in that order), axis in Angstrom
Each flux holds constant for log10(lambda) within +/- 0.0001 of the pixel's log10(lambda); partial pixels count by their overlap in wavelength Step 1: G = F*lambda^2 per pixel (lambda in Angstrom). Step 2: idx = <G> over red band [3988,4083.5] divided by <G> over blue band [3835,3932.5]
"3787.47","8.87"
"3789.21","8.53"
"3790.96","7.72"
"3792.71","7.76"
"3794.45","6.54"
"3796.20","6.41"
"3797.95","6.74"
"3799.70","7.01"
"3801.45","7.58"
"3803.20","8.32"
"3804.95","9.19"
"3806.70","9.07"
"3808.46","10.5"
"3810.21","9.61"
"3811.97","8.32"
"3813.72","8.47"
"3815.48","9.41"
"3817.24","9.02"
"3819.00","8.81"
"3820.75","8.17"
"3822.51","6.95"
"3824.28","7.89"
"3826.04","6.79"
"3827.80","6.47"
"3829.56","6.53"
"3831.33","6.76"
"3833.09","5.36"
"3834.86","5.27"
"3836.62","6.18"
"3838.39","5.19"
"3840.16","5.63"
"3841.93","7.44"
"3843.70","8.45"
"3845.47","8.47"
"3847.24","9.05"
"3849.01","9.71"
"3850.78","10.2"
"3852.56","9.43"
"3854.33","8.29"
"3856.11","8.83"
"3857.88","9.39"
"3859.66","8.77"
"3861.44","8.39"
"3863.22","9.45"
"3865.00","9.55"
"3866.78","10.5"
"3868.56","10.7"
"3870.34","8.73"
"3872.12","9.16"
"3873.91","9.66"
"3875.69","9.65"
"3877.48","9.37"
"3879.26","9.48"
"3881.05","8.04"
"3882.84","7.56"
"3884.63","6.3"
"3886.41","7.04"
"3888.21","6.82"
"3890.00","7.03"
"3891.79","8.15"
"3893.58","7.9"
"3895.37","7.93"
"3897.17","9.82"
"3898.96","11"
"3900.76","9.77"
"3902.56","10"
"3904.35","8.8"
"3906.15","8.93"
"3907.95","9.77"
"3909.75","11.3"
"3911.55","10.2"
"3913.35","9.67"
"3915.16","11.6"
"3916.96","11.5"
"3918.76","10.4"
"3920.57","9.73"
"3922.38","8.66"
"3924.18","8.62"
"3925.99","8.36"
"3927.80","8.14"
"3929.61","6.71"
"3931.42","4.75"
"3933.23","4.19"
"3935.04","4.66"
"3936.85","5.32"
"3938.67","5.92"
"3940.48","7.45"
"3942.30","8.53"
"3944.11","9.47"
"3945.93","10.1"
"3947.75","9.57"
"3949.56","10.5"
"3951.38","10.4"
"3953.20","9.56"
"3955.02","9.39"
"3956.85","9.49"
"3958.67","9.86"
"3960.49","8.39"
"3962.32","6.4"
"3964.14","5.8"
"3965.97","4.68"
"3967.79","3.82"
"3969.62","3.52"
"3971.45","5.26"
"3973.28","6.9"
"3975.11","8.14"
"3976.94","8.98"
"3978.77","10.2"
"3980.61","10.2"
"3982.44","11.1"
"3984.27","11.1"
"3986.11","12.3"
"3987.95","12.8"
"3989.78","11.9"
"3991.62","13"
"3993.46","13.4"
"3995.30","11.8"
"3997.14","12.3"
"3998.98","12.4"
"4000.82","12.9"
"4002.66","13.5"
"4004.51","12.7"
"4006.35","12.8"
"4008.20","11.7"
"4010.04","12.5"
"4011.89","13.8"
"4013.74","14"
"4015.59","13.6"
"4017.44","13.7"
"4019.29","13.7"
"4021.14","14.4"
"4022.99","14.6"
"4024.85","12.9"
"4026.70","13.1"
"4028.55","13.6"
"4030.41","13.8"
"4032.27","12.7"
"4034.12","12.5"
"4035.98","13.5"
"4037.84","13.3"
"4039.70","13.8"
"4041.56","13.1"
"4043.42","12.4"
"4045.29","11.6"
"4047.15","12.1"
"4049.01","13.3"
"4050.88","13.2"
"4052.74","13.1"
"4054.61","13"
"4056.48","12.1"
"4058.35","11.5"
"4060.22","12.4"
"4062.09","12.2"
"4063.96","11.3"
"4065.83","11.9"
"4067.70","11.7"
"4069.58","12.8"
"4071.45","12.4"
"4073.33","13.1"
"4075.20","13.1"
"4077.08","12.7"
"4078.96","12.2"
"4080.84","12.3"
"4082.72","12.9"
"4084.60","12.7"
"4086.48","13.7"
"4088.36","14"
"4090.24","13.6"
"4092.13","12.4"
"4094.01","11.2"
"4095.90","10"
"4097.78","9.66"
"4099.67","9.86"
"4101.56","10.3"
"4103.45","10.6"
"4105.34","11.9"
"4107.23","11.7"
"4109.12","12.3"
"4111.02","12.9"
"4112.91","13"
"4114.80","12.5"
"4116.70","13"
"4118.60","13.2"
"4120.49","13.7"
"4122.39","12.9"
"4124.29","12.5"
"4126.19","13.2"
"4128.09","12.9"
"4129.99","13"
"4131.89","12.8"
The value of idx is 1.6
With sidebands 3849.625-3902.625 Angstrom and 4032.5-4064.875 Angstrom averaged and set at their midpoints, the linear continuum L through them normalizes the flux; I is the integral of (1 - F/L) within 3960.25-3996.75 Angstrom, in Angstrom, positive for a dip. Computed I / 6.9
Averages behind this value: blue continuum 8.88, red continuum 12.6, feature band 9.05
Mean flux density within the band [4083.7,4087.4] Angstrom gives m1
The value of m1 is 13.2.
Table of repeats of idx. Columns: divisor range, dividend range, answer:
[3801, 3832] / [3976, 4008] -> 1.59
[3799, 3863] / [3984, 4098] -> 1.76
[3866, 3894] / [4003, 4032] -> 1.69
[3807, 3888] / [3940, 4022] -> 1.35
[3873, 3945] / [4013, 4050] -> 1.67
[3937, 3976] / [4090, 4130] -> 1.69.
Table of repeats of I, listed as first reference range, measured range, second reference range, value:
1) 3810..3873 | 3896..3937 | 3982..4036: 5.7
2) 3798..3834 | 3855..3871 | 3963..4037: -0.9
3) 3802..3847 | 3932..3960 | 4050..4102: 4.7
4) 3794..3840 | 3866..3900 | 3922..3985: -4.4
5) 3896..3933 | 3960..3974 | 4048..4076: 6.6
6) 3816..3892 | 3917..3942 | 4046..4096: 5.9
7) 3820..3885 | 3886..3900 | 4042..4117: 1.0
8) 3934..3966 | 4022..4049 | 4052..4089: -4.4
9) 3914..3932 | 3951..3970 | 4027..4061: 5.0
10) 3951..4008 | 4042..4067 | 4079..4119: -2.4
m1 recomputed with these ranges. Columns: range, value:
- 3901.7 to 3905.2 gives 9.42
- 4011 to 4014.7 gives 13.9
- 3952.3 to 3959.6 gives 9.57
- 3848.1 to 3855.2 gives 9.41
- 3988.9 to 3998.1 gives 12.5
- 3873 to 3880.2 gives 9.53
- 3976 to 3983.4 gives 10.1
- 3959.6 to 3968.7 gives 5.81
